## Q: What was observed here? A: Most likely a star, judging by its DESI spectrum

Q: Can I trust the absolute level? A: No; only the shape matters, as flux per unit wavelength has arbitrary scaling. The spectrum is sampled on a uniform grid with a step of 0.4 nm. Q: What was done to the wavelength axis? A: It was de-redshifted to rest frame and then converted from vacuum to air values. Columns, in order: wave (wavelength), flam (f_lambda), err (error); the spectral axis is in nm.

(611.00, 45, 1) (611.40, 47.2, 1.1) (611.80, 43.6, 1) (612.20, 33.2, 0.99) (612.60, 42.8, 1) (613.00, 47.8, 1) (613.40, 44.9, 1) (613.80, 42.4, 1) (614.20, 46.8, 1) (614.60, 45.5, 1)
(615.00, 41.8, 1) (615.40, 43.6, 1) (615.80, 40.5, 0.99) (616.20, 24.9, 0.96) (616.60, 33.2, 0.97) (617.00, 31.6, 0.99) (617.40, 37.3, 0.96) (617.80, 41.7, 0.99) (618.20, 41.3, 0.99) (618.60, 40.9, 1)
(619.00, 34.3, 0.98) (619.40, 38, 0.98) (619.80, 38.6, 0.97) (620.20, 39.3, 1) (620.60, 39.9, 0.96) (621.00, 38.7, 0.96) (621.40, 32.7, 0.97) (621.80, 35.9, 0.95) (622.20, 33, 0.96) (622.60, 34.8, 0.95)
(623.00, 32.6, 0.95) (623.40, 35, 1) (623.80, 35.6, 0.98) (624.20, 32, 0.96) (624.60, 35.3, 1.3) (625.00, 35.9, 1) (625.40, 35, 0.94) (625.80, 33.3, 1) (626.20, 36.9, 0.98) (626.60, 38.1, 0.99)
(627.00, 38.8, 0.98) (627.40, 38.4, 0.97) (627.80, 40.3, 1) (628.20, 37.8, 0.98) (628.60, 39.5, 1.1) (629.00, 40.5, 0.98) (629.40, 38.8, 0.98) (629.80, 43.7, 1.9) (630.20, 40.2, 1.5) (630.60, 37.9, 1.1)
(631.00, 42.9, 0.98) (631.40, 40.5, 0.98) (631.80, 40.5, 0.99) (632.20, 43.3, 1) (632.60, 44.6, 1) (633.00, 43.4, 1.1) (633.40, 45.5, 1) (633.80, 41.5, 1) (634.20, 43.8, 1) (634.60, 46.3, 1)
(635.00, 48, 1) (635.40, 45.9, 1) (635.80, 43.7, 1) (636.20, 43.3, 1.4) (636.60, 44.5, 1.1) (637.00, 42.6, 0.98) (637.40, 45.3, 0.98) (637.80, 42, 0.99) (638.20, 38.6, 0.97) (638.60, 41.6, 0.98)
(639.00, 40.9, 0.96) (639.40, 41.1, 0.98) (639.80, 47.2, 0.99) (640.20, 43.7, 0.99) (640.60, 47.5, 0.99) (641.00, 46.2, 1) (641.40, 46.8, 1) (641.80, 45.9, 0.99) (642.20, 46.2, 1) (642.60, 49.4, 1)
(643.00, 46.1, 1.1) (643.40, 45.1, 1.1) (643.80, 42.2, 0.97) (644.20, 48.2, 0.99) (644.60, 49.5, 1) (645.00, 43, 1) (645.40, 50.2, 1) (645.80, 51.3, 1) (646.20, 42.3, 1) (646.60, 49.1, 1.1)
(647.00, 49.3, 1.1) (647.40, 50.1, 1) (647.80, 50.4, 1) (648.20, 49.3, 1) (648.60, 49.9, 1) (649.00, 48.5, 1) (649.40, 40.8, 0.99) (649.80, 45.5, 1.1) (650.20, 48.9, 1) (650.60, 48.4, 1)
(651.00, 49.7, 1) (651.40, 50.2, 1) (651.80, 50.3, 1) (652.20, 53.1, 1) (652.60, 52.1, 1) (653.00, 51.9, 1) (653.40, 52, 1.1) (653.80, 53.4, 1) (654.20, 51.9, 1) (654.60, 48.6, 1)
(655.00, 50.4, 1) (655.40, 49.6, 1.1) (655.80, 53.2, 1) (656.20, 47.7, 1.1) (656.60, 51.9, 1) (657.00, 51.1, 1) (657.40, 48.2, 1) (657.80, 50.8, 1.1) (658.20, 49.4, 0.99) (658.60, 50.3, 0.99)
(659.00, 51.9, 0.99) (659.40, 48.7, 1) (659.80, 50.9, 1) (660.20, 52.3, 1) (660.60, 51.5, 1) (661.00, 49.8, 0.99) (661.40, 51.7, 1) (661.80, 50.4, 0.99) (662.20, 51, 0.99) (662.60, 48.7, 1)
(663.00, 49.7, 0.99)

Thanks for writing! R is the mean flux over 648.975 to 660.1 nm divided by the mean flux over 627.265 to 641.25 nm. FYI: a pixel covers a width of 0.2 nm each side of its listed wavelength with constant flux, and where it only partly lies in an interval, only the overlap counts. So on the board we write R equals 1.17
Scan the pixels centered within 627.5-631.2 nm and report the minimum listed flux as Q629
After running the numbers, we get 37.8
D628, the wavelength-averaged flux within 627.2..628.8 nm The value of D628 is 39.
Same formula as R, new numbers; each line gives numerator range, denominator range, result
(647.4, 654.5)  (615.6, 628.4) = 1.37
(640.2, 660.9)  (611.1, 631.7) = 1.27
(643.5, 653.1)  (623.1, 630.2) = 1.30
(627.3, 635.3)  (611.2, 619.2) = 1.04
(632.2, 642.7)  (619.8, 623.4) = 1.23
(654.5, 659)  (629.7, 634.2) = 1.19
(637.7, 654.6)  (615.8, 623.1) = 1.31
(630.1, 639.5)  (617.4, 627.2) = 1.17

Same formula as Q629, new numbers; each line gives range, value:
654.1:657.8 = 47.7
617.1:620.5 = 34.3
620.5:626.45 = 32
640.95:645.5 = 42.2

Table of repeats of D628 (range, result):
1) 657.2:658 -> 49.5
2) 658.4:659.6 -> 50.3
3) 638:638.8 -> 40.1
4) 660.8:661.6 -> 50.8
